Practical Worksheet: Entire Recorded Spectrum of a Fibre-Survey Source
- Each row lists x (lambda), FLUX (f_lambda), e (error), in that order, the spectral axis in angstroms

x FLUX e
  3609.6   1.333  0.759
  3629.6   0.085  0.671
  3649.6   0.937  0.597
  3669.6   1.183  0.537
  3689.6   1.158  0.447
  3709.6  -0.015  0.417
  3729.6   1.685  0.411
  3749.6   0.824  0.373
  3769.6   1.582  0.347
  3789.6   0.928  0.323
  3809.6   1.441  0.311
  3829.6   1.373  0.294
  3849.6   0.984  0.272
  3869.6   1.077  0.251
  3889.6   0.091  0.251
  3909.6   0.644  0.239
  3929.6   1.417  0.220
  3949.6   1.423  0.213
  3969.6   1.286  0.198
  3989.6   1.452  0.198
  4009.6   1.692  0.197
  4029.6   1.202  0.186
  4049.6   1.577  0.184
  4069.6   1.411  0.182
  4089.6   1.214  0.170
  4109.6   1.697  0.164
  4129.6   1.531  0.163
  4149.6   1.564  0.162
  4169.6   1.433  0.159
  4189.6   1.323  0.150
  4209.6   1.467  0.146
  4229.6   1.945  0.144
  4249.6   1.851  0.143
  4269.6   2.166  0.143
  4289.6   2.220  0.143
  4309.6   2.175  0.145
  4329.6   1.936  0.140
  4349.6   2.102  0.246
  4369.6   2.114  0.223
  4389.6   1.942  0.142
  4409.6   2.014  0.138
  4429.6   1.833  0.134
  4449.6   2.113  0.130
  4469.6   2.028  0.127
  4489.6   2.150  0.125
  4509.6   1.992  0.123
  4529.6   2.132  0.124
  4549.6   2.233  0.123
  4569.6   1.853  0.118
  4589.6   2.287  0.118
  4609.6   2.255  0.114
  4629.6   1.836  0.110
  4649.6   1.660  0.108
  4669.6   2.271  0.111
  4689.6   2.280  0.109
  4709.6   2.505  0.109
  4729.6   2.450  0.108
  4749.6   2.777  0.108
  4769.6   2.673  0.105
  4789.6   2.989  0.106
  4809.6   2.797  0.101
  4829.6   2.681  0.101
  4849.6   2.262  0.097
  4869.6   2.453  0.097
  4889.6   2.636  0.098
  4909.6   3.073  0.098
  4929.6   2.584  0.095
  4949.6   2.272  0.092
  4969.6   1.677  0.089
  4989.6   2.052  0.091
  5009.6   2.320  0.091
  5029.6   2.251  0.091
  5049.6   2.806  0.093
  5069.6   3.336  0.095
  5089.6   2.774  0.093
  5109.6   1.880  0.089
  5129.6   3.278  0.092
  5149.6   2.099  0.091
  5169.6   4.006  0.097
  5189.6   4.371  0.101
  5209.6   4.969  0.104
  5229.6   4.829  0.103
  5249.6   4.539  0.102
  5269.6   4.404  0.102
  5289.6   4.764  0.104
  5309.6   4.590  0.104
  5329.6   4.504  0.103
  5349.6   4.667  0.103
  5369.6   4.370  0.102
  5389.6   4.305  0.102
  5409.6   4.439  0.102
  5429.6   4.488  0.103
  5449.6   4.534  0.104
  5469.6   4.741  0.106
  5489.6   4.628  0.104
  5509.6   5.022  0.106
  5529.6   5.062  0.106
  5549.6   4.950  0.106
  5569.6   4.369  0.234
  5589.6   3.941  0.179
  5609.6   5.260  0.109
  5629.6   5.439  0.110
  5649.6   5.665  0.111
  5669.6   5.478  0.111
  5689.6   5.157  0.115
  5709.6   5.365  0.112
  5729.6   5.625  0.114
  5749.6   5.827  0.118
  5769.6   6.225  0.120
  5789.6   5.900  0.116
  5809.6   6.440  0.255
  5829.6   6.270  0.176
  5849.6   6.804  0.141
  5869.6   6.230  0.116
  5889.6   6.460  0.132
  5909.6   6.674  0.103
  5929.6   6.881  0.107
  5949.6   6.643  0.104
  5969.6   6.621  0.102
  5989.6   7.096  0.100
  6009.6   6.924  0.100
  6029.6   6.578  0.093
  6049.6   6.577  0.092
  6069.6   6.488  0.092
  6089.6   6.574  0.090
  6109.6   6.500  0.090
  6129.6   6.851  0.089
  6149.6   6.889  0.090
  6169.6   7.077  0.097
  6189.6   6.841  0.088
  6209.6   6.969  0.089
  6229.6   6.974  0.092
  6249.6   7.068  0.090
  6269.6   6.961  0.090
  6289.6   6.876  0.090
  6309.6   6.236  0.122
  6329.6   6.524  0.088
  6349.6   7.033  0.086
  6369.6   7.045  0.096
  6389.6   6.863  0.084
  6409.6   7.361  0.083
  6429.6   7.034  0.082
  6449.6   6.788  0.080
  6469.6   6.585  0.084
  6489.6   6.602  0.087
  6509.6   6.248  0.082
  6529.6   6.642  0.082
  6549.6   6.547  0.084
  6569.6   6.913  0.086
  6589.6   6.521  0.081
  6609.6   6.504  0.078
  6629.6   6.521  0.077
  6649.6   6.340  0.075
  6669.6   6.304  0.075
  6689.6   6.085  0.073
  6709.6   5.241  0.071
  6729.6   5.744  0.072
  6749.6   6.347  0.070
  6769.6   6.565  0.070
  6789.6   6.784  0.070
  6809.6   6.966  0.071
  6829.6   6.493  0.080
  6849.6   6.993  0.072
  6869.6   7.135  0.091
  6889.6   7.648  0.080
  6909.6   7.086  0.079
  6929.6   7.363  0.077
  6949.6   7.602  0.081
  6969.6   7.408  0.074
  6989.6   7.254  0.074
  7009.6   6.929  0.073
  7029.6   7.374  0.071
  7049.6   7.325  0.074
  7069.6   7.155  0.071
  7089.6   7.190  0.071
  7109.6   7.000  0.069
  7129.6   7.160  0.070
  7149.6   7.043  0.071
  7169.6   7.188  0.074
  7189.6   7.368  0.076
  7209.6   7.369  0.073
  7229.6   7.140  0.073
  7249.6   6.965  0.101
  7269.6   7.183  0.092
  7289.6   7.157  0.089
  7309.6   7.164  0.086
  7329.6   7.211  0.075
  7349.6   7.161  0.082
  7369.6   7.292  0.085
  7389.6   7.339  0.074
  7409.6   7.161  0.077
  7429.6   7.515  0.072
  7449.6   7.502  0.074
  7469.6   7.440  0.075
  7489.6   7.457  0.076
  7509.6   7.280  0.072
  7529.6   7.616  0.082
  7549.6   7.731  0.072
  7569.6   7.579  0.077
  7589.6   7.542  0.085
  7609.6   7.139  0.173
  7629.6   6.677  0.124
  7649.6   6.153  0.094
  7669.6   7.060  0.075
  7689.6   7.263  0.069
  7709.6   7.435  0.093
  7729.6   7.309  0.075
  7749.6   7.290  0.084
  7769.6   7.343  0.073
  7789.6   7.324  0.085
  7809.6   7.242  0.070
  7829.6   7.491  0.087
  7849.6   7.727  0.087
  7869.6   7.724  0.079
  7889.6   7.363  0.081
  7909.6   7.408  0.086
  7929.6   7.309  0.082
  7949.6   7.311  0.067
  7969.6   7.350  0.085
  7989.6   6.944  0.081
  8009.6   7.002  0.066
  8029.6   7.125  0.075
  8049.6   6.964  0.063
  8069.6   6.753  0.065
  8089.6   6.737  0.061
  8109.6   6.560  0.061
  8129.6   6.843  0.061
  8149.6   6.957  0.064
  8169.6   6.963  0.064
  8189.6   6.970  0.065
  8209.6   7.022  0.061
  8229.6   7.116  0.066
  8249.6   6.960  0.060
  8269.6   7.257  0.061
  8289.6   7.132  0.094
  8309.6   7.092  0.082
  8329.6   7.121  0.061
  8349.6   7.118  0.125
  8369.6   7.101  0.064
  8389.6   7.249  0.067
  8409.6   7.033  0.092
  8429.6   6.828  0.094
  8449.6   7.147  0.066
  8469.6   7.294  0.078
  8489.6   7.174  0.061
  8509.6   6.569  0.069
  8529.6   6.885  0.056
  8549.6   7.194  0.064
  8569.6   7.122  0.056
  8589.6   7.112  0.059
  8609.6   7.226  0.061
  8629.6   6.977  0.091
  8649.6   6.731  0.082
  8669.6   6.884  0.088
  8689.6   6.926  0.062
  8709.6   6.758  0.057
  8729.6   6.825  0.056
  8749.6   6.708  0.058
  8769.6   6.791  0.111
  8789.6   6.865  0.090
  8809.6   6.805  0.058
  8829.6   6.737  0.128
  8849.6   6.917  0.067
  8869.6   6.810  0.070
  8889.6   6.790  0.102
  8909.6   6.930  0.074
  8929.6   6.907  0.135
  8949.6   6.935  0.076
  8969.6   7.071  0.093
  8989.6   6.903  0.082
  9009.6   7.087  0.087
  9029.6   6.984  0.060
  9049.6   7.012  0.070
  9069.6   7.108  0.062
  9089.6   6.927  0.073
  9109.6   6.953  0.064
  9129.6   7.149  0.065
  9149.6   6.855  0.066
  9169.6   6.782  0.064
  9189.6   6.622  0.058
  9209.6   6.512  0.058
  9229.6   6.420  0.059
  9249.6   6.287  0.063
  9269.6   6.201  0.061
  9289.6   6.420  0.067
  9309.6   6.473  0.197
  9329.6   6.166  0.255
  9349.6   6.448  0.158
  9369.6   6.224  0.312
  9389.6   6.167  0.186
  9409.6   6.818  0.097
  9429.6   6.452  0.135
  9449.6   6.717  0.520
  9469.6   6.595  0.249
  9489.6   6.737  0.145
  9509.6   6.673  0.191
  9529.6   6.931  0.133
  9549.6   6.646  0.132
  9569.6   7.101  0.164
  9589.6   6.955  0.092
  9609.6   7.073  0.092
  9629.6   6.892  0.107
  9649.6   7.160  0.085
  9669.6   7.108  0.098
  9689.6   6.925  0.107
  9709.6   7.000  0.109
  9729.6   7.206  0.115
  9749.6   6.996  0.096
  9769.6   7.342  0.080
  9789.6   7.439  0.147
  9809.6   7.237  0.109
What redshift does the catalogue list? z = 0.30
